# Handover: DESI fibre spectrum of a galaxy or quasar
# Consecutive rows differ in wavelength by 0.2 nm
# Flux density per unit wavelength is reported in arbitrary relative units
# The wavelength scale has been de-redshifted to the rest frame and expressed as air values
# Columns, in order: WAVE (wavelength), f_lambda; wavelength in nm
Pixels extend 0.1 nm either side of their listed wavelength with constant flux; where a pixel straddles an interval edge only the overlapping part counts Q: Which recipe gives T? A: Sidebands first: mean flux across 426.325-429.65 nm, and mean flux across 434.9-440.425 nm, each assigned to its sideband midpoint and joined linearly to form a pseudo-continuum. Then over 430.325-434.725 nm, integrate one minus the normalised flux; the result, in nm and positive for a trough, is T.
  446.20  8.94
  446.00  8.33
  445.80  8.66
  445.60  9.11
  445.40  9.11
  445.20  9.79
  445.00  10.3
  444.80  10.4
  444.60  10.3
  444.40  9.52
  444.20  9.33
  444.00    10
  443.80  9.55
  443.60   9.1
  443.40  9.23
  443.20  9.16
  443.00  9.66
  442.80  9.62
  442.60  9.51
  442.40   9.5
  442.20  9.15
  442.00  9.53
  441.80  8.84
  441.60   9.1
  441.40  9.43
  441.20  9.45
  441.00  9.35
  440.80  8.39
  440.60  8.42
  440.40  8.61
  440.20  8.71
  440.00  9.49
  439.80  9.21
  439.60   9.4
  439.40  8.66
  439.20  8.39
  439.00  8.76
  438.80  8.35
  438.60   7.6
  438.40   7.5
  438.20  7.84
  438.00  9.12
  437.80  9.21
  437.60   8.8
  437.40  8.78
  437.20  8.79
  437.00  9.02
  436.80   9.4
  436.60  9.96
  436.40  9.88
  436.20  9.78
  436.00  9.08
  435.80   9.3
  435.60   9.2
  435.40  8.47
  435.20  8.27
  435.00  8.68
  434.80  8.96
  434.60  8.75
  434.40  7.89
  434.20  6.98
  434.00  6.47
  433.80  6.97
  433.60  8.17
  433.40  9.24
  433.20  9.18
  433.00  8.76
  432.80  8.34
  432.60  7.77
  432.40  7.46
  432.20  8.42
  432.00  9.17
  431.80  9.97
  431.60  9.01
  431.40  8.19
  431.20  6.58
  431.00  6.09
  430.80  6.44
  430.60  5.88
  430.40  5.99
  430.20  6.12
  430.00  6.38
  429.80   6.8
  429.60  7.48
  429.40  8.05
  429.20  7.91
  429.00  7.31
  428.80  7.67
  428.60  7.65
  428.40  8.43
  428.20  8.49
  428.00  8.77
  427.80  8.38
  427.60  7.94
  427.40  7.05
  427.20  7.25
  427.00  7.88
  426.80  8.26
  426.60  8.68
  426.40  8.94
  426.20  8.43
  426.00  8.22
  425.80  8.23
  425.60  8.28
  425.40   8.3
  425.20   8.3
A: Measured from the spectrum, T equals 0.31 nm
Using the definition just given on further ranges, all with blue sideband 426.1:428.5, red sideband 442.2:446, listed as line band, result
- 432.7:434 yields 0.06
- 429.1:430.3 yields 0.18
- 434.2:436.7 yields -0.03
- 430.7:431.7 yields 0.15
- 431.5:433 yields 0.00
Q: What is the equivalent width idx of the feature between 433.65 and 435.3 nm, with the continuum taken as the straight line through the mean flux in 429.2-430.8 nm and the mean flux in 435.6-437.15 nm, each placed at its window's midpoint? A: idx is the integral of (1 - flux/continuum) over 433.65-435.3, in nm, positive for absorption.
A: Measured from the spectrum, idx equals 0.15 nm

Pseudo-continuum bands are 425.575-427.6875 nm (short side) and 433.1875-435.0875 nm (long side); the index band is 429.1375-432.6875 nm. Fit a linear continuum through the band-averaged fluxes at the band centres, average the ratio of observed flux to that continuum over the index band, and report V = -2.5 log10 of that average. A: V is 0.09 mag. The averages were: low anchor 8.1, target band 7.42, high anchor 8.08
